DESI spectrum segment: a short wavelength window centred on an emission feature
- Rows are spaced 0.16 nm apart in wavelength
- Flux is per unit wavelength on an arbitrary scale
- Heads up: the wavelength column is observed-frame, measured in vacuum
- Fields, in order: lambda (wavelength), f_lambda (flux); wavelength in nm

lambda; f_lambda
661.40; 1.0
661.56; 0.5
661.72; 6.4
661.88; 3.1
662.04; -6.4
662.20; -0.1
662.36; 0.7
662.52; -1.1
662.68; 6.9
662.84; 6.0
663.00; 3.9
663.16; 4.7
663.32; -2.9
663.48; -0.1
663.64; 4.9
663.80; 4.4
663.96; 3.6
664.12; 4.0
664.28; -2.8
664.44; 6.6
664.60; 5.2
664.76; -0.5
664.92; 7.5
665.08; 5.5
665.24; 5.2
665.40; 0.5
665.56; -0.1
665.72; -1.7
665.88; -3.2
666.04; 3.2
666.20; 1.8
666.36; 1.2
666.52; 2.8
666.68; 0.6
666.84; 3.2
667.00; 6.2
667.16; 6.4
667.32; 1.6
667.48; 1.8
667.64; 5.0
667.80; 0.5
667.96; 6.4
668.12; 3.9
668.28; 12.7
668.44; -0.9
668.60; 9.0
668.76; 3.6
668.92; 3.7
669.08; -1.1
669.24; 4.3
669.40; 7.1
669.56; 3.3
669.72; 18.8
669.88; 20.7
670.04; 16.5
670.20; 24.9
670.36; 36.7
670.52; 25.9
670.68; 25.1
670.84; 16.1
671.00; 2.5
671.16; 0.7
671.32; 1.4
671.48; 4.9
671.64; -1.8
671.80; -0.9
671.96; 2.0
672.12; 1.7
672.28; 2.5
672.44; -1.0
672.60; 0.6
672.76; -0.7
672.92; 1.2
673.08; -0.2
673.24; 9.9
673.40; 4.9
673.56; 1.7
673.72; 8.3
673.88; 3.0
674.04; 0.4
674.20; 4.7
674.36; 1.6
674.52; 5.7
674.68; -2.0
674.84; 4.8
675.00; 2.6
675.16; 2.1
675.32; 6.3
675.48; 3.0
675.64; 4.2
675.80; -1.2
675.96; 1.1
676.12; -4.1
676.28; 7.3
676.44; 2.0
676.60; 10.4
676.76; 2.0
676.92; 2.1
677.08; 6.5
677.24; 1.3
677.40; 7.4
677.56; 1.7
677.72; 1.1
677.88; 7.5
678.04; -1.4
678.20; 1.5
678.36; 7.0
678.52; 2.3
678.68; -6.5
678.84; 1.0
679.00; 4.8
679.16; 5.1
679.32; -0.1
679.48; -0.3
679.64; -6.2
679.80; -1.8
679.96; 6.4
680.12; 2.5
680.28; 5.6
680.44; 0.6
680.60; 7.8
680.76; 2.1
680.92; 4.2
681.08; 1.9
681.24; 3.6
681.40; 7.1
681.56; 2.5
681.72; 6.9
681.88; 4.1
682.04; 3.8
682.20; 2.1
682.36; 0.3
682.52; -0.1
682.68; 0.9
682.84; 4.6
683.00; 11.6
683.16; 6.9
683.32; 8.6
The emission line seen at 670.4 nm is [O II]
